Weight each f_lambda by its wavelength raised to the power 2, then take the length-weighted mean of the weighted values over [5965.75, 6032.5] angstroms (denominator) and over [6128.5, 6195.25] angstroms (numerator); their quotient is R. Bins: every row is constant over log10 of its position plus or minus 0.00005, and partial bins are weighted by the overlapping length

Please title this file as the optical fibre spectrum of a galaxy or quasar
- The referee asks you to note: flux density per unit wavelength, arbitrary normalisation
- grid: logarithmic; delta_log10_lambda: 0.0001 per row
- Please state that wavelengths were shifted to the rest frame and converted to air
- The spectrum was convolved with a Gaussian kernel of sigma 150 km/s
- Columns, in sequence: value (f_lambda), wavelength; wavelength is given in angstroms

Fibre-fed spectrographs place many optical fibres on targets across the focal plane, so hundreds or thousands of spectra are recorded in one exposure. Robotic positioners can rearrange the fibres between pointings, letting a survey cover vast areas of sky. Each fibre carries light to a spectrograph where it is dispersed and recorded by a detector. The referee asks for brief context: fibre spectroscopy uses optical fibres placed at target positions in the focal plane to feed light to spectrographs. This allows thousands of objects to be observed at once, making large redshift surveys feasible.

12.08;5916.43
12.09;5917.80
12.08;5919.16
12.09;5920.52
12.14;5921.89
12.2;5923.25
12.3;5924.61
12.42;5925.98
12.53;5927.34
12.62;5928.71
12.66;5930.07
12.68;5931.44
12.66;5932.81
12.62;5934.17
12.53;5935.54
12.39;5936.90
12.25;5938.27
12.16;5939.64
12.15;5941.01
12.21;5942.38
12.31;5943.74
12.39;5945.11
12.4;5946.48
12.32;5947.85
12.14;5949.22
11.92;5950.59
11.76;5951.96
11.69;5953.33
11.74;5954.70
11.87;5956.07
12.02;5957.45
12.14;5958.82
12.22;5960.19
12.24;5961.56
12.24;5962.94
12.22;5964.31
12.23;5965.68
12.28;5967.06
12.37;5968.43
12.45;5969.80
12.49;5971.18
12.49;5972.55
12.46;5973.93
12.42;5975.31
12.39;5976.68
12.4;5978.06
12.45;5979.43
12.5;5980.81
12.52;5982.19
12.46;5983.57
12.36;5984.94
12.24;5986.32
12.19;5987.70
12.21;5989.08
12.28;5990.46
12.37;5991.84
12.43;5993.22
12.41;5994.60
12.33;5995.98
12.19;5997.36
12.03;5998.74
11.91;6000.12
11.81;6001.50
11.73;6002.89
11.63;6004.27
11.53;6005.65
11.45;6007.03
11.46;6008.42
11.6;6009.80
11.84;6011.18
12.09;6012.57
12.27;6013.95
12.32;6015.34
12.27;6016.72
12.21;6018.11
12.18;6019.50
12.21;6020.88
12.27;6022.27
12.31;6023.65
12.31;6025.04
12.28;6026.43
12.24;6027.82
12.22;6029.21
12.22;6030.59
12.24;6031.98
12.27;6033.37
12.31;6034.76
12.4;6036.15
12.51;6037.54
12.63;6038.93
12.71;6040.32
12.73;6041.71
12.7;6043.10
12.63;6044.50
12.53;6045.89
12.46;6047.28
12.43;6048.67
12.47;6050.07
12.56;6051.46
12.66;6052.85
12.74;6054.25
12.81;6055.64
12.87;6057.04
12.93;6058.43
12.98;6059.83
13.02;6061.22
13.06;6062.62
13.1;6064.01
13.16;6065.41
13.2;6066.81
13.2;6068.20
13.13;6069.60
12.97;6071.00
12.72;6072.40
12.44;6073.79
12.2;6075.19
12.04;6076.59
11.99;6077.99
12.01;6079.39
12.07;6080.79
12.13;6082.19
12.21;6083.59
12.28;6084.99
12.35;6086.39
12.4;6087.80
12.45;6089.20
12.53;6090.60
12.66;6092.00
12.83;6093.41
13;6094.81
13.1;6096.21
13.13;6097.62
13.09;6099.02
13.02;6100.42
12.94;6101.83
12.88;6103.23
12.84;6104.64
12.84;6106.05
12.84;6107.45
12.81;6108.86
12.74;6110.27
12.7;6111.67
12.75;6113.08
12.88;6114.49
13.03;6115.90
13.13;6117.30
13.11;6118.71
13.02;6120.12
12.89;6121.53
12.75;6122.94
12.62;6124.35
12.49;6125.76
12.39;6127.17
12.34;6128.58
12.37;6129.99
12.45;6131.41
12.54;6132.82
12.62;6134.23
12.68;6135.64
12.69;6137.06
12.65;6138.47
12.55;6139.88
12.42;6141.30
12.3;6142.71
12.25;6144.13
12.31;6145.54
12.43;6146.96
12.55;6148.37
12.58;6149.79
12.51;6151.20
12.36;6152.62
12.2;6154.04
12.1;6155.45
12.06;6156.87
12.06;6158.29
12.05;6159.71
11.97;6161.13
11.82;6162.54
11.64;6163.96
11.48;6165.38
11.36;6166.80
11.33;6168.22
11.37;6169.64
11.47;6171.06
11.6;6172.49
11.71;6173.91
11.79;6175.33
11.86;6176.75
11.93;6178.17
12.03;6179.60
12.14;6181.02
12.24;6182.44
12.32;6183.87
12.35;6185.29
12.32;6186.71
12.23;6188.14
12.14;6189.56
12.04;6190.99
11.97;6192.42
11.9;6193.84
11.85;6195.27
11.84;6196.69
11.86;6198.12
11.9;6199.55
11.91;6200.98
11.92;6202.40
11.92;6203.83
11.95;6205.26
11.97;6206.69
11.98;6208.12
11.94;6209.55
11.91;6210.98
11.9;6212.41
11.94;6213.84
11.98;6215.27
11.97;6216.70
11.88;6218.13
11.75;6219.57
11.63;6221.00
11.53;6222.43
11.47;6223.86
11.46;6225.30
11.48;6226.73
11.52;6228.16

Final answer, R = 1.0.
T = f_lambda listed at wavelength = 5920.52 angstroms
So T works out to 12.09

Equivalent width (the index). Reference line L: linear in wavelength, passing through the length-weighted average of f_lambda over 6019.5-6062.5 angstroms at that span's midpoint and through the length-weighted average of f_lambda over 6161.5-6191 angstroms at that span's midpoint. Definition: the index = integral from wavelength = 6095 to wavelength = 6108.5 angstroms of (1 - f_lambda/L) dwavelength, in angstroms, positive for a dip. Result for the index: -0.8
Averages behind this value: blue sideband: 12.5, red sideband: 11.9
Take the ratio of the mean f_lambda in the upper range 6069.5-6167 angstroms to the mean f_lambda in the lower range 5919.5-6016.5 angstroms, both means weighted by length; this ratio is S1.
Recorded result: 1.0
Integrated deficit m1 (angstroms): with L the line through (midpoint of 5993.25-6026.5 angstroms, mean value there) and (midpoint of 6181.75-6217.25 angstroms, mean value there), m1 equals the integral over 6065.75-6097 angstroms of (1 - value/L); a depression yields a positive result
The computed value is -1.4 angstroms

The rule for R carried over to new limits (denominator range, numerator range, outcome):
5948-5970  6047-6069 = 1.10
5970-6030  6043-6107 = 1.07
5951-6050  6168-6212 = 1.04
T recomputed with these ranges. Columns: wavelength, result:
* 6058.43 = 12.93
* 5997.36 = 12.19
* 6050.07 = 12.47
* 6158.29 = 12.06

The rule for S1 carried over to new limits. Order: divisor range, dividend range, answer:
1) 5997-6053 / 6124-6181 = 0.99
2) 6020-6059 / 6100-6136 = 1.02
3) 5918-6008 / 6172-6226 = 0.97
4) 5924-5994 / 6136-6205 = 0.98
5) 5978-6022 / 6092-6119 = 1.07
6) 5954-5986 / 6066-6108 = 1.03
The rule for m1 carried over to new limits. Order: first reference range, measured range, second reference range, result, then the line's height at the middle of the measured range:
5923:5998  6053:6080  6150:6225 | -1.43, 12.1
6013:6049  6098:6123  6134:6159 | -1.04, 12.4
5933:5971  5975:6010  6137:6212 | 0.13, 12.2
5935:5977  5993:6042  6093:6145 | 1.08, 12.4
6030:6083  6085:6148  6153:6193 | -2.27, 12.3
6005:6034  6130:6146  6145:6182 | -0.69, 12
